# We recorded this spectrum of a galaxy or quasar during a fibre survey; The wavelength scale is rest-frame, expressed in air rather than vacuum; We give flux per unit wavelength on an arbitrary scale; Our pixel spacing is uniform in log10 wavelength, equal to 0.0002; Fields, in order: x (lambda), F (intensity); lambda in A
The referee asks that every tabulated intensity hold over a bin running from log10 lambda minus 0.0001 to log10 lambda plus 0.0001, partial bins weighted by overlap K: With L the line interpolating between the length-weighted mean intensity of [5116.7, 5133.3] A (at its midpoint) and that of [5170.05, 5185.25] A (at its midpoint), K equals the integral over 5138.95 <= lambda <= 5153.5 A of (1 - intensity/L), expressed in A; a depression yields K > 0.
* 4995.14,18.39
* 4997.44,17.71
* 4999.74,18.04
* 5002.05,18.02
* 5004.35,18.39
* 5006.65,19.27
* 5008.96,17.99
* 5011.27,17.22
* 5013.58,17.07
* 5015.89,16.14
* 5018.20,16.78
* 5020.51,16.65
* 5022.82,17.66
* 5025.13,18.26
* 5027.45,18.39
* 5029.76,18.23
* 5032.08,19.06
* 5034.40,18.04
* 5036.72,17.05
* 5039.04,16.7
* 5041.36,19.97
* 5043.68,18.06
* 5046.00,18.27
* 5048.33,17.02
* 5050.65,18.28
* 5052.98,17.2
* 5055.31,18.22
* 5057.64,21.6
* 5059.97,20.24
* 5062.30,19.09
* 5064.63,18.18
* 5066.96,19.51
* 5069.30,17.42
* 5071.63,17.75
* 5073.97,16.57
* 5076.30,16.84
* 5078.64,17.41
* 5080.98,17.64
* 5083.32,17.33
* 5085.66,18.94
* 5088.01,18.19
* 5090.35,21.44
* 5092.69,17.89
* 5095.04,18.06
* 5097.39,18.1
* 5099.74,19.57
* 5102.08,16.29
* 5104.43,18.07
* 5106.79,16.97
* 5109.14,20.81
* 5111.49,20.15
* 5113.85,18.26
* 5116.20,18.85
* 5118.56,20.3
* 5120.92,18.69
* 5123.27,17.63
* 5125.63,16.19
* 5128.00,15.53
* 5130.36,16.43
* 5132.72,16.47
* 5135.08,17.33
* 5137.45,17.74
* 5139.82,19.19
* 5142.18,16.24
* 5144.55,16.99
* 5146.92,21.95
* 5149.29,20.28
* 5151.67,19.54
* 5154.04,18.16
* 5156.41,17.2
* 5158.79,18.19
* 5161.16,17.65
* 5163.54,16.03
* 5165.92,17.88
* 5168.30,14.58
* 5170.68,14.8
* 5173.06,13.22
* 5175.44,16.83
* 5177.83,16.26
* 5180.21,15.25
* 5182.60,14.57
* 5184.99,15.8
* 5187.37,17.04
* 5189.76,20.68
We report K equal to -2.2 A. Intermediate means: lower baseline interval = 17.4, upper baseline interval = 15.2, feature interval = 19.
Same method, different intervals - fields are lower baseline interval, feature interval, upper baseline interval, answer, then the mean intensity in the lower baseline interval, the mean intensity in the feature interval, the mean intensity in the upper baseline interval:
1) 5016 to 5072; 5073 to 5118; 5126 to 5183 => -1.70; 18.2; 18.3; 17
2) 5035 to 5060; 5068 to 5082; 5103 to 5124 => 0.95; 18.3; 17.3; 18.9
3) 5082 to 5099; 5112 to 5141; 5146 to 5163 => 1.47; 18.6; 17.8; 18.8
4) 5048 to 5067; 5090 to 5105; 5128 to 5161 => 0.11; 18.9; 18.3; 18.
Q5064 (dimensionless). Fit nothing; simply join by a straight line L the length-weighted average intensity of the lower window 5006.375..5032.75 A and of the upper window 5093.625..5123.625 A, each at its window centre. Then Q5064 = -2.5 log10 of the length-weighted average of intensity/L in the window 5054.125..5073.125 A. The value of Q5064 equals -0.049 mag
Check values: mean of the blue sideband 17.6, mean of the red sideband 18.6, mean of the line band 19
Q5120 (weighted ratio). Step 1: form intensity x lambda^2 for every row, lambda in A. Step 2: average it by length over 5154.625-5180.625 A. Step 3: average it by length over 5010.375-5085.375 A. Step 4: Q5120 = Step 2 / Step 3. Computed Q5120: 0.95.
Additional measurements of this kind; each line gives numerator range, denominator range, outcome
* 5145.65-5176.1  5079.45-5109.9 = 0.97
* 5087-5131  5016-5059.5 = 1.04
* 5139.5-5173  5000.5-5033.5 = 1.04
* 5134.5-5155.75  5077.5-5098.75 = 1.04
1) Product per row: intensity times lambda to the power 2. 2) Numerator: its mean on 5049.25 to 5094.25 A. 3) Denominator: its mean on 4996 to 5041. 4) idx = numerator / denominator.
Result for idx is 1.06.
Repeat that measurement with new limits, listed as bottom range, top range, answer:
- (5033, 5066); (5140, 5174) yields 0.99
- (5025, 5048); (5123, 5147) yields 0.99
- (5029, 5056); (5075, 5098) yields 1.03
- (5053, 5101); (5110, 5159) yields 1.01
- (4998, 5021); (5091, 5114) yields 1.09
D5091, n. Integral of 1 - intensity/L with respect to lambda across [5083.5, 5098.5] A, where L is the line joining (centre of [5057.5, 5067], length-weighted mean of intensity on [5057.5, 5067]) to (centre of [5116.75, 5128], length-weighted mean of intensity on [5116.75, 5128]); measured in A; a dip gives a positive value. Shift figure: 0.09 A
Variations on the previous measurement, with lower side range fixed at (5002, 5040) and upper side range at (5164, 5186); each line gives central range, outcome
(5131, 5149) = -2.3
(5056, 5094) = -3.5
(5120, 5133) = -0.5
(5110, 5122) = -2.2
